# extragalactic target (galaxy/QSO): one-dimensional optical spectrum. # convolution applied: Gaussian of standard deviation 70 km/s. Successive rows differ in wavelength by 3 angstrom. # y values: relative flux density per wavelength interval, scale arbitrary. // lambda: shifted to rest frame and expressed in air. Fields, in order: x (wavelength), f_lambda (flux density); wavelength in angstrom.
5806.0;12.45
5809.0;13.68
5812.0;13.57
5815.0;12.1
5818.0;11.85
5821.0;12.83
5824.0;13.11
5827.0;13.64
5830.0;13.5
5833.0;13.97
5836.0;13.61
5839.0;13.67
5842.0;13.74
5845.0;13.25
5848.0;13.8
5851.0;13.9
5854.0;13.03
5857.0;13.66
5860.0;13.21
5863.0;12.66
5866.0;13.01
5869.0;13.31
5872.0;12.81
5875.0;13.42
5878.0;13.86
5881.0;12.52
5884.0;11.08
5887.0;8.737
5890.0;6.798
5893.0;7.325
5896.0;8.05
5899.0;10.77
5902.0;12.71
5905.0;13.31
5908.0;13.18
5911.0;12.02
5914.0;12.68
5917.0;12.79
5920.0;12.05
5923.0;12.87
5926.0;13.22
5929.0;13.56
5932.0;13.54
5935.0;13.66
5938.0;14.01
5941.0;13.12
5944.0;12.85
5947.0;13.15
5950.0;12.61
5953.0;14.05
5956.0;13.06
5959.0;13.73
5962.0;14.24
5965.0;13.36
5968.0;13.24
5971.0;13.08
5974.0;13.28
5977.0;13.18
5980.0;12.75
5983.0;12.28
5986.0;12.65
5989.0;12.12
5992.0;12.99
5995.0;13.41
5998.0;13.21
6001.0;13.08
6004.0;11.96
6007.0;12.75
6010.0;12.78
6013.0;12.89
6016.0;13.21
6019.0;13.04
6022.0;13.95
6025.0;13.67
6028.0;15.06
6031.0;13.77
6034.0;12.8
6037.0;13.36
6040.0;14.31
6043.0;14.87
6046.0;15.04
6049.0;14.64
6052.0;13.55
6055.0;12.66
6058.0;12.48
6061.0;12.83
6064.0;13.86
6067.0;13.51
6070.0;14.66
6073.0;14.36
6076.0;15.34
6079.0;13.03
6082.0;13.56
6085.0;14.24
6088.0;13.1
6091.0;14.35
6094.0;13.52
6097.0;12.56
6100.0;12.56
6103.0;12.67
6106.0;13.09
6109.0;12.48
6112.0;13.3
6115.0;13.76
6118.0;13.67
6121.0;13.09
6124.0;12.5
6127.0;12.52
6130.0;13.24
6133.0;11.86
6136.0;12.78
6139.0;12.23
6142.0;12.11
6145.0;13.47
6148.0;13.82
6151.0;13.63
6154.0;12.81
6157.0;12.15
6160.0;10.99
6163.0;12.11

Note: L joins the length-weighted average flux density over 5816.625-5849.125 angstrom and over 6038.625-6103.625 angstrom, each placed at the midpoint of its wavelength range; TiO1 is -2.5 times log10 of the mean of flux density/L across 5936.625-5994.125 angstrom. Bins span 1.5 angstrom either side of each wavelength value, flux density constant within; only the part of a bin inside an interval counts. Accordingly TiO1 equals 0.034 mag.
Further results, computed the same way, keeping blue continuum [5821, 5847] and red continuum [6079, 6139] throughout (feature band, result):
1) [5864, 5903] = 0.21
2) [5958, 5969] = -0.03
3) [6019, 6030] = -0.07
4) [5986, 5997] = 0.04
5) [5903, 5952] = 0.03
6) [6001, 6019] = 0.04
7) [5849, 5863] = 0.01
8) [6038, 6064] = -0.05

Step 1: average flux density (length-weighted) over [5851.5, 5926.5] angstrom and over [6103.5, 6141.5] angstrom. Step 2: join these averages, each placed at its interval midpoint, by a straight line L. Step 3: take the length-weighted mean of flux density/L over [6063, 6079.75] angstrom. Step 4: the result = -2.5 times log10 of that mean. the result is -0.12 mag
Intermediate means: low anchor 12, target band 14.2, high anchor 12.9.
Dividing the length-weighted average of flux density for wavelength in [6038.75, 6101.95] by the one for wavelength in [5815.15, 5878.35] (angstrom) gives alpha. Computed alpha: 1.03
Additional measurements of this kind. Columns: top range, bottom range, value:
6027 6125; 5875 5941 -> 1.14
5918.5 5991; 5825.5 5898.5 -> 1.07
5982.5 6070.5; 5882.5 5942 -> 1.14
